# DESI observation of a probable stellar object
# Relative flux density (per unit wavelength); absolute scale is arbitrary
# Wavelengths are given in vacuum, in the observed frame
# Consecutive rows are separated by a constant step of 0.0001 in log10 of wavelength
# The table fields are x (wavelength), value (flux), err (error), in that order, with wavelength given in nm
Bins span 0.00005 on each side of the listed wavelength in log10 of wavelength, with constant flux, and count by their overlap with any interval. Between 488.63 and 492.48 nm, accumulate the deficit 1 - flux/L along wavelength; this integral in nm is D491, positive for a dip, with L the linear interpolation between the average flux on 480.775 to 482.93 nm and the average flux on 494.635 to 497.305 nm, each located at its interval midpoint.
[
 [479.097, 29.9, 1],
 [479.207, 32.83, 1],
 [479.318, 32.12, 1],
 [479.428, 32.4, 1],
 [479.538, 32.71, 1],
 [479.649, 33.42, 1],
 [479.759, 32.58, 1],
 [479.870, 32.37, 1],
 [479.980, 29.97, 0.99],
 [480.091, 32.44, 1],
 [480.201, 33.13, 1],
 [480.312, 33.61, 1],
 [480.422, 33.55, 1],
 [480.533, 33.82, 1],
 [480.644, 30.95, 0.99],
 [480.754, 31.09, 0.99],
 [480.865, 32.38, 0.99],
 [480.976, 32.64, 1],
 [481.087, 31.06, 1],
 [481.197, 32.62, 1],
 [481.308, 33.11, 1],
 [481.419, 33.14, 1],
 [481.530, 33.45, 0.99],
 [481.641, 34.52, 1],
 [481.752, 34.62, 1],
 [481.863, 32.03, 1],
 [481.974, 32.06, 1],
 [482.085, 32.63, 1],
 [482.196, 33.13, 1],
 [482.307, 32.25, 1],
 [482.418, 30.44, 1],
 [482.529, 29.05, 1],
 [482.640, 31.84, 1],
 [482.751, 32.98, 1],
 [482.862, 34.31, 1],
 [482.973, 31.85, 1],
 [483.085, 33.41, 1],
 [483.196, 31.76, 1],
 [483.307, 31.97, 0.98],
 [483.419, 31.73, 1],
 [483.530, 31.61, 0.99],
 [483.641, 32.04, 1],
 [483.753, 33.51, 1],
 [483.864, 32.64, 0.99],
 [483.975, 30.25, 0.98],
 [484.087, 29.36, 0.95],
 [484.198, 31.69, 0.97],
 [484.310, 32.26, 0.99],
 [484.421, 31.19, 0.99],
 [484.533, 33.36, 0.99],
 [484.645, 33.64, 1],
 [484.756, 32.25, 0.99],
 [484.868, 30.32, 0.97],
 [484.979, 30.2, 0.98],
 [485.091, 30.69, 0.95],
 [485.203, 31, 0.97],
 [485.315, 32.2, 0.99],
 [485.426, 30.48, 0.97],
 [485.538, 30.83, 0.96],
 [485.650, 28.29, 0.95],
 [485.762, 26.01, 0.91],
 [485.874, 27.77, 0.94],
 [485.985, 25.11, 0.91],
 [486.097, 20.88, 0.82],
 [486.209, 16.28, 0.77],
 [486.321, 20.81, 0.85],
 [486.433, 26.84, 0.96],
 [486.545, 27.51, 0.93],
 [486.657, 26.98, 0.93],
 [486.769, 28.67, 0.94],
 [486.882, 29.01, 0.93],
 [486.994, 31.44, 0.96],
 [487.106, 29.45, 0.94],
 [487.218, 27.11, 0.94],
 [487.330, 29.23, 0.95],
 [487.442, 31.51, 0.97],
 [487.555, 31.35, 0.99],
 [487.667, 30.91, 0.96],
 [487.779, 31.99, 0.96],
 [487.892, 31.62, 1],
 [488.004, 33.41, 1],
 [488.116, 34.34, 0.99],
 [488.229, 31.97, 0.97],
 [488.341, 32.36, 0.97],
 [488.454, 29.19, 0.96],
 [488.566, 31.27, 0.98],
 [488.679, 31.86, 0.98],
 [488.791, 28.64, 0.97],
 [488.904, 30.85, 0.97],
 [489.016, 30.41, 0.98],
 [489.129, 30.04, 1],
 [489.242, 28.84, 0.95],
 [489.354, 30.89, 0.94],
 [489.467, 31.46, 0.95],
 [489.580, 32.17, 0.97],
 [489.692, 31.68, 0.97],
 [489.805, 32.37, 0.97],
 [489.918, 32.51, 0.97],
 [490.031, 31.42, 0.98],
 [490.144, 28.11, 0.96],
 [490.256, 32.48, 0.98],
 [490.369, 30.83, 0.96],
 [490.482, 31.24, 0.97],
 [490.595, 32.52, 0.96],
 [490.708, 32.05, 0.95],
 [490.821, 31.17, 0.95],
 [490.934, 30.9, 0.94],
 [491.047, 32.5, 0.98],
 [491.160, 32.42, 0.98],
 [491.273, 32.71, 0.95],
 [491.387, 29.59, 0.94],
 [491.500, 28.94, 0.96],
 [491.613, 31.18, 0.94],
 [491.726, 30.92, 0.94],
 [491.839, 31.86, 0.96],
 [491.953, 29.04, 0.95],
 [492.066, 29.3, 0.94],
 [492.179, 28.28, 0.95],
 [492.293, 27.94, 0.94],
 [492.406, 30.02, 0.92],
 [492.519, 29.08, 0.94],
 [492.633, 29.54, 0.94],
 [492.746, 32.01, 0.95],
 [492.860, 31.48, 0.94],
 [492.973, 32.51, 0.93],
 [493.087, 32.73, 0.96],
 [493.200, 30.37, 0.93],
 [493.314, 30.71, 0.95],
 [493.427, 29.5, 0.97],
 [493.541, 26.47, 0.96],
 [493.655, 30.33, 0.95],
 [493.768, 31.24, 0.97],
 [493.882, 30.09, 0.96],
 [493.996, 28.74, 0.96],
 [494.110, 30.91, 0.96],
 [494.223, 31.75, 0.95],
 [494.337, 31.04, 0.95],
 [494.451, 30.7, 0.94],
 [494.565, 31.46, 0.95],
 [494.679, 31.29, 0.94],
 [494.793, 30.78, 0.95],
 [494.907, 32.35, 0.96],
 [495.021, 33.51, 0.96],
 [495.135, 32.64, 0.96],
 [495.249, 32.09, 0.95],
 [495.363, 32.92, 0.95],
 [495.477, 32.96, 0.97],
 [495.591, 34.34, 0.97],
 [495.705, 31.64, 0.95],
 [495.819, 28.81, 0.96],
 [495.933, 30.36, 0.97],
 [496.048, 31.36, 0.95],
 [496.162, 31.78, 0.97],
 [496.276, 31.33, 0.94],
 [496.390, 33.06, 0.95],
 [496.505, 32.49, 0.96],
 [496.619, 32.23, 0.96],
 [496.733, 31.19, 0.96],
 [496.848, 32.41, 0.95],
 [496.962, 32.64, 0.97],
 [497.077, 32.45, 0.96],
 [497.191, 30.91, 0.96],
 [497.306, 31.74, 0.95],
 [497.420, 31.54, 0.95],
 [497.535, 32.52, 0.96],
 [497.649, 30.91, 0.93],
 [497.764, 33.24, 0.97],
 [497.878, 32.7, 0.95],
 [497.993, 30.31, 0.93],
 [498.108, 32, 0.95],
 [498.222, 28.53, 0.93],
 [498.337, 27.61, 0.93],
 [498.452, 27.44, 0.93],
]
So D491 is 0.17 nm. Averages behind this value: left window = 32.5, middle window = 30.8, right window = 32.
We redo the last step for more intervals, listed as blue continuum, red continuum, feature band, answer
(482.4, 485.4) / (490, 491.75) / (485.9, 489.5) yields 0.27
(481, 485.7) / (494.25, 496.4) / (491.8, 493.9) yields 0.11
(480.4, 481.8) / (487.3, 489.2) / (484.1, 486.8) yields 0.28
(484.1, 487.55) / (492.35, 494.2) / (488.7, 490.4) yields -0.07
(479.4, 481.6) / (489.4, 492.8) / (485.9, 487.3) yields 0.25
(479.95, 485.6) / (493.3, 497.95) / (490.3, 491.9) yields 0.02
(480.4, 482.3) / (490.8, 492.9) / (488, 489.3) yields 0.01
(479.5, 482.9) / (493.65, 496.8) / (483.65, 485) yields 0.02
